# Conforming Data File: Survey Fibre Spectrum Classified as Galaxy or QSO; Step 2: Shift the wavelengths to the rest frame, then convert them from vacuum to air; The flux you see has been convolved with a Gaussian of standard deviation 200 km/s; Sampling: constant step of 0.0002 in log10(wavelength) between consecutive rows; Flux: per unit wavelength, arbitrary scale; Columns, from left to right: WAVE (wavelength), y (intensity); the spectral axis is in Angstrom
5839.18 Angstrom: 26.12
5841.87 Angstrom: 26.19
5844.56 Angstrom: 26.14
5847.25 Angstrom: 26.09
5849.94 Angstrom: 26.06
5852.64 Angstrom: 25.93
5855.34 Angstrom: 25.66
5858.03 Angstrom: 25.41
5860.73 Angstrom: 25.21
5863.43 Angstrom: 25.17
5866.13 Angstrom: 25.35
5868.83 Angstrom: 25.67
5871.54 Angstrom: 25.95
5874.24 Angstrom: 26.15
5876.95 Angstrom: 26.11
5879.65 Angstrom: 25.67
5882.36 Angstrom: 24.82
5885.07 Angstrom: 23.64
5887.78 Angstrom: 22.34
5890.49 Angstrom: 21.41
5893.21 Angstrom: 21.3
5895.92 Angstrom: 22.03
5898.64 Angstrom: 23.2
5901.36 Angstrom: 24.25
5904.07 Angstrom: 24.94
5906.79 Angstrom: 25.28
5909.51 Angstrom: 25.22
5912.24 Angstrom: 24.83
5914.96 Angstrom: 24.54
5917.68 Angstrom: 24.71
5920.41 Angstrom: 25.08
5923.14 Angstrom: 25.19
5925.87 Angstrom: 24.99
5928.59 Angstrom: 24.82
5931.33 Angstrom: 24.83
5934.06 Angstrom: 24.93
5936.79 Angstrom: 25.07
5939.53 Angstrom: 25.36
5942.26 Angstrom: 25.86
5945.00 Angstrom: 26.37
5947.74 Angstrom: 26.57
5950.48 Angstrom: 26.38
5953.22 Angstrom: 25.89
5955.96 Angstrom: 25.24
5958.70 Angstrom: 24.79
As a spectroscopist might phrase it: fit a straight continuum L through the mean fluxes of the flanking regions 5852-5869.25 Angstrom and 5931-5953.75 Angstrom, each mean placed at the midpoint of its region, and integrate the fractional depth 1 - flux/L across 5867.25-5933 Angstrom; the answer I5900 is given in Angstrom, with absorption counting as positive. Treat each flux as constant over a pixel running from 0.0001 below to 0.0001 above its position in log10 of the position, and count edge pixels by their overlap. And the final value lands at 2.9 Angstrom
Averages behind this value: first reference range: 25.5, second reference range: 25.7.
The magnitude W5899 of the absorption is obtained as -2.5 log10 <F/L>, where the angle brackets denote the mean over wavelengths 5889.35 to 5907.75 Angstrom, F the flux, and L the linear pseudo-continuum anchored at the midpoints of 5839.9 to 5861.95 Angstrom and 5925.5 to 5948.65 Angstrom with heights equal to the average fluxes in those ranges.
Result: 0.108 mag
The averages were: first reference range 25.8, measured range 23.2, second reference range 25.4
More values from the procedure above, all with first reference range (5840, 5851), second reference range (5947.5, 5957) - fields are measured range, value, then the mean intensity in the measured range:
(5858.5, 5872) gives 0.029 mag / 25.4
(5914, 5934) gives 0.049 mag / 24.9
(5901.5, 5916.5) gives 0.048 mag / 24.9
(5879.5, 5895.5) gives 0.139 mag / 22.9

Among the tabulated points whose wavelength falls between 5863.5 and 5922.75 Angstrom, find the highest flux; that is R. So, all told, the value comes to 26.15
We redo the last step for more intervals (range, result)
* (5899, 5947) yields 26.37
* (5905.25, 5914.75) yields 25.28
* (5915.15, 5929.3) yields 25.19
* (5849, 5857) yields 26.06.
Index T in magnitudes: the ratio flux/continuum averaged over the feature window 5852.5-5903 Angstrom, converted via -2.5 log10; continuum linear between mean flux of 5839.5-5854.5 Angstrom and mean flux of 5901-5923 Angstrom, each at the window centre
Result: 0.05 mag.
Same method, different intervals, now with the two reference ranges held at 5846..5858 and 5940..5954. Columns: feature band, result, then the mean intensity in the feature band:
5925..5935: 0.05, 24.9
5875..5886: 0.03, 25.2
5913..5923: 0.05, 24.8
